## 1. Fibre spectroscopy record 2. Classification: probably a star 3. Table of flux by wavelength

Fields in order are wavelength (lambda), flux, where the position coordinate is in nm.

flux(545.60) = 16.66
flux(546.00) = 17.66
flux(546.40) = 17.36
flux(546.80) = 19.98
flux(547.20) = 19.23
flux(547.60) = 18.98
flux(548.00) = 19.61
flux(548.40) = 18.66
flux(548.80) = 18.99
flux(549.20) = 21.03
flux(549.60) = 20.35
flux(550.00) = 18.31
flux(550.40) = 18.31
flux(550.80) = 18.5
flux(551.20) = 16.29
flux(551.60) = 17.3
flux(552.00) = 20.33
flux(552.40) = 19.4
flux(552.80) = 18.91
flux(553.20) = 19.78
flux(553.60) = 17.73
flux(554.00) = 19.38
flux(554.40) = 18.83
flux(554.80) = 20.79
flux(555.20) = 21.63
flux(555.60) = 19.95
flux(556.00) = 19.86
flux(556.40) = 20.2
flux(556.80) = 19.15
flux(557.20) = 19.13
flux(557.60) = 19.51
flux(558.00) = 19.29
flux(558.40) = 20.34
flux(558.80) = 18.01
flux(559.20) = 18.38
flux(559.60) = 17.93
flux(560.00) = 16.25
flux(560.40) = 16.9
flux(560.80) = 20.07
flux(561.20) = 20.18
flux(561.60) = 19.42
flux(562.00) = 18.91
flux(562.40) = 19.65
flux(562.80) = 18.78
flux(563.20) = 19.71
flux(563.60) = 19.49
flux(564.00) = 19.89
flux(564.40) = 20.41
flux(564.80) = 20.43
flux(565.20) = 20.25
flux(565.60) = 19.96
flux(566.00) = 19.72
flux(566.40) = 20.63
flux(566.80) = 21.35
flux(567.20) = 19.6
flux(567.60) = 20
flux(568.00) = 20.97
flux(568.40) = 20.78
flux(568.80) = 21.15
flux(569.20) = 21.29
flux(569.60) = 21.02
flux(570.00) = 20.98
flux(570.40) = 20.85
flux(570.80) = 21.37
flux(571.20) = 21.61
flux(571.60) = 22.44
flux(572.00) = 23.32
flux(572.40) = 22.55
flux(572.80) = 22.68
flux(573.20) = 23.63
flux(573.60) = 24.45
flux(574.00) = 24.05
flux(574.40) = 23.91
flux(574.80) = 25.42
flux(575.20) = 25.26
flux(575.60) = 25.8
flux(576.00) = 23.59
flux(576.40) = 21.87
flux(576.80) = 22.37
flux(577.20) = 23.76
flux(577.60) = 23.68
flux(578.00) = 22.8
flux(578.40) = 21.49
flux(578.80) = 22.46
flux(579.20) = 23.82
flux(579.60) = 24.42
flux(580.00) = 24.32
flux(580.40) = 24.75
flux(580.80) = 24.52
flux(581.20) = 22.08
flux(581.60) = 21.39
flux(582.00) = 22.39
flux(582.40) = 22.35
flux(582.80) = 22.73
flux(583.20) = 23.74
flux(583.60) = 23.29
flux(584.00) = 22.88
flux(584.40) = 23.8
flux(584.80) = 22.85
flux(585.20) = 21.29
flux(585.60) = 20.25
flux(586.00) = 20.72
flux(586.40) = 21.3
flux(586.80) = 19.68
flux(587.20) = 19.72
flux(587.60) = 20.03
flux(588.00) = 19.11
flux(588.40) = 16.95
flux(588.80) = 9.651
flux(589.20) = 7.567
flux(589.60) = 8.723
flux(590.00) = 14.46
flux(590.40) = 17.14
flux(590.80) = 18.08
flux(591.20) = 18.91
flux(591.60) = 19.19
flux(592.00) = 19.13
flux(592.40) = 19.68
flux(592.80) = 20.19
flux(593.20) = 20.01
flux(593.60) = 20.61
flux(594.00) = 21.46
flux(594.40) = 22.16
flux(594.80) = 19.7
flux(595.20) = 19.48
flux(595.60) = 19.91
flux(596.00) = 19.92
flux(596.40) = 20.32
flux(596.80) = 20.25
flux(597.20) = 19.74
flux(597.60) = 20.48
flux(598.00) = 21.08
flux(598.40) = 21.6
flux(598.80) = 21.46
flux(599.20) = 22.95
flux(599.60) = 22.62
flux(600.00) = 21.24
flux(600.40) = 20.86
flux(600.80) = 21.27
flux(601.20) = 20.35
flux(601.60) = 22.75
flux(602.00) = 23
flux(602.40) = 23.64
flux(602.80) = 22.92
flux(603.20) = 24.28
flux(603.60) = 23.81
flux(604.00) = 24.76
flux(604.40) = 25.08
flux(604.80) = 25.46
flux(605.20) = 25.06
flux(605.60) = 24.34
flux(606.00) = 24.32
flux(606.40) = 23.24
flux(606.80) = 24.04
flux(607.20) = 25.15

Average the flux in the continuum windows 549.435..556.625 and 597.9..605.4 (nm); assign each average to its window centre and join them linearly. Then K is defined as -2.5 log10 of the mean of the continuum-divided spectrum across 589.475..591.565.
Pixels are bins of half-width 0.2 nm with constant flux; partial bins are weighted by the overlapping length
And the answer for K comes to 0.35 mag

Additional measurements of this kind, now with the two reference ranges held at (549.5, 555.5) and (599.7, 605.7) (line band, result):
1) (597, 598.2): 0.12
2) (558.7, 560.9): 0.11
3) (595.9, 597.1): 0.13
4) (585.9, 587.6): 0.08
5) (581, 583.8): -0.05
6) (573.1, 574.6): -0.16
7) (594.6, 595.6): 0.15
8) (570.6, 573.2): -0.09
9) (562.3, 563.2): 0.03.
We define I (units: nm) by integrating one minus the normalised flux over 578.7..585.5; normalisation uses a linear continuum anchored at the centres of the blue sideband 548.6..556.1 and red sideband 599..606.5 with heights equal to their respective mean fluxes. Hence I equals -0.47 nm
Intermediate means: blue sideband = 19.2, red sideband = 23.3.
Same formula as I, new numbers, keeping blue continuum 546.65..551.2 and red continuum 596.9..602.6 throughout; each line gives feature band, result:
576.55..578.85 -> -0.249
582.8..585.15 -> -0.258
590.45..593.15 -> 0.268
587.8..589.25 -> 0.492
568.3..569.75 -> -0.070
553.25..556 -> -0.046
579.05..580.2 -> -0.199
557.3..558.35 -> 0.003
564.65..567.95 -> -0.048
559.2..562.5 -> 0.184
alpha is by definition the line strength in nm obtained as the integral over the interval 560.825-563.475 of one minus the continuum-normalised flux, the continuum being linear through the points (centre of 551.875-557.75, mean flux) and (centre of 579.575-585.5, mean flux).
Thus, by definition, 0.13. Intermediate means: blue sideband 19.6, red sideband 23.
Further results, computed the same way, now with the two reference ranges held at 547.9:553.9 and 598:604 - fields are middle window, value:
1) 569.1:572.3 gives -0.217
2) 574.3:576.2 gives -0.393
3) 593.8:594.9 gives 0.034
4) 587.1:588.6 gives 0.179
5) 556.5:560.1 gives 0.117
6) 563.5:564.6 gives -0.009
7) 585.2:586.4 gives 0.032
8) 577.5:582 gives -0.495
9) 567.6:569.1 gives -0.056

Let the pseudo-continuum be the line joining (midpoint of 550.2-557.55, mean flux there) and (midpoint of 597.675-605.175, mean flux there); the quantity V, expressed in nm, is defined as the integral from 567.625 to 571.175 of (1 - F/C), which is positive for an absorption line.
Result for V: -0.117 nm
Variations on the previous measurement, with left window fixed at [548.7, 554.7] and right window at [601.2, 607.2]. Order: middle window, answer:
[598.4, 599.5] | 0.06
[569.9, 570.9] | -0.02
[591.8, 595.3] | 0.40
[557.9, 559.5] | 0.06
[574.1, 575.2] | -0.19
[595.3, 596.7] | 0.19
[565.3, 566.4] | 0.01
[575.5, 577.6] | -0.20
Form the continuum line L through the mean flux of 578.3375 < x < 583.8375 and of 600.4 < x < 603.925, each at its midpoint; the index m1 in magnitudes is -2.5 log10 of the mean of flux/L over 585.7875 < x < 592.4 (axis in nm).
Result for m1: 0.33 mag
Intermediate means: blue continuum 23.2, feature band 17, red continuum 22.7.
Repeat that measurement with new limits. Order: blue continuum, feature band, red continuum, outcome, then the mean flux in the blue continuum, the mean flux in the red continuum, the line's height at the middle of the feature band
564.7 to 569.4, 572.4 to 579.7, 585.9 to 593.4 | -0.22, 20.5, 17.3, 19.2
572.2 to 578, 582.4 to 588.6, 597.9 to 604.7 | 0.10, 23.8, 22.6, 23.3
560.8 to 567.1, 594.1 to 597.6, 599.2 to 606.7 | 0.12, 19.9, 23.3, 22.7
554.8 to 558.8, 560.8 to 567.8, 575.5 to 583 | 0.06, 19.8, 23.2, 21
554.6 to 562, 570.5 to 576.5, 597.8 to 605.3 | -0.14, 19.3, 22.8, 20.5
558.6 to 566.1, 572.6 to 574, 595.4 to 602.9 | -0.19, 19.2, 21.4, 19.8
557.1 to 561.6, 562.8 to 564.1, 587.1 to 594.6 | -0.05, 18.7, 17.5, 18.6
